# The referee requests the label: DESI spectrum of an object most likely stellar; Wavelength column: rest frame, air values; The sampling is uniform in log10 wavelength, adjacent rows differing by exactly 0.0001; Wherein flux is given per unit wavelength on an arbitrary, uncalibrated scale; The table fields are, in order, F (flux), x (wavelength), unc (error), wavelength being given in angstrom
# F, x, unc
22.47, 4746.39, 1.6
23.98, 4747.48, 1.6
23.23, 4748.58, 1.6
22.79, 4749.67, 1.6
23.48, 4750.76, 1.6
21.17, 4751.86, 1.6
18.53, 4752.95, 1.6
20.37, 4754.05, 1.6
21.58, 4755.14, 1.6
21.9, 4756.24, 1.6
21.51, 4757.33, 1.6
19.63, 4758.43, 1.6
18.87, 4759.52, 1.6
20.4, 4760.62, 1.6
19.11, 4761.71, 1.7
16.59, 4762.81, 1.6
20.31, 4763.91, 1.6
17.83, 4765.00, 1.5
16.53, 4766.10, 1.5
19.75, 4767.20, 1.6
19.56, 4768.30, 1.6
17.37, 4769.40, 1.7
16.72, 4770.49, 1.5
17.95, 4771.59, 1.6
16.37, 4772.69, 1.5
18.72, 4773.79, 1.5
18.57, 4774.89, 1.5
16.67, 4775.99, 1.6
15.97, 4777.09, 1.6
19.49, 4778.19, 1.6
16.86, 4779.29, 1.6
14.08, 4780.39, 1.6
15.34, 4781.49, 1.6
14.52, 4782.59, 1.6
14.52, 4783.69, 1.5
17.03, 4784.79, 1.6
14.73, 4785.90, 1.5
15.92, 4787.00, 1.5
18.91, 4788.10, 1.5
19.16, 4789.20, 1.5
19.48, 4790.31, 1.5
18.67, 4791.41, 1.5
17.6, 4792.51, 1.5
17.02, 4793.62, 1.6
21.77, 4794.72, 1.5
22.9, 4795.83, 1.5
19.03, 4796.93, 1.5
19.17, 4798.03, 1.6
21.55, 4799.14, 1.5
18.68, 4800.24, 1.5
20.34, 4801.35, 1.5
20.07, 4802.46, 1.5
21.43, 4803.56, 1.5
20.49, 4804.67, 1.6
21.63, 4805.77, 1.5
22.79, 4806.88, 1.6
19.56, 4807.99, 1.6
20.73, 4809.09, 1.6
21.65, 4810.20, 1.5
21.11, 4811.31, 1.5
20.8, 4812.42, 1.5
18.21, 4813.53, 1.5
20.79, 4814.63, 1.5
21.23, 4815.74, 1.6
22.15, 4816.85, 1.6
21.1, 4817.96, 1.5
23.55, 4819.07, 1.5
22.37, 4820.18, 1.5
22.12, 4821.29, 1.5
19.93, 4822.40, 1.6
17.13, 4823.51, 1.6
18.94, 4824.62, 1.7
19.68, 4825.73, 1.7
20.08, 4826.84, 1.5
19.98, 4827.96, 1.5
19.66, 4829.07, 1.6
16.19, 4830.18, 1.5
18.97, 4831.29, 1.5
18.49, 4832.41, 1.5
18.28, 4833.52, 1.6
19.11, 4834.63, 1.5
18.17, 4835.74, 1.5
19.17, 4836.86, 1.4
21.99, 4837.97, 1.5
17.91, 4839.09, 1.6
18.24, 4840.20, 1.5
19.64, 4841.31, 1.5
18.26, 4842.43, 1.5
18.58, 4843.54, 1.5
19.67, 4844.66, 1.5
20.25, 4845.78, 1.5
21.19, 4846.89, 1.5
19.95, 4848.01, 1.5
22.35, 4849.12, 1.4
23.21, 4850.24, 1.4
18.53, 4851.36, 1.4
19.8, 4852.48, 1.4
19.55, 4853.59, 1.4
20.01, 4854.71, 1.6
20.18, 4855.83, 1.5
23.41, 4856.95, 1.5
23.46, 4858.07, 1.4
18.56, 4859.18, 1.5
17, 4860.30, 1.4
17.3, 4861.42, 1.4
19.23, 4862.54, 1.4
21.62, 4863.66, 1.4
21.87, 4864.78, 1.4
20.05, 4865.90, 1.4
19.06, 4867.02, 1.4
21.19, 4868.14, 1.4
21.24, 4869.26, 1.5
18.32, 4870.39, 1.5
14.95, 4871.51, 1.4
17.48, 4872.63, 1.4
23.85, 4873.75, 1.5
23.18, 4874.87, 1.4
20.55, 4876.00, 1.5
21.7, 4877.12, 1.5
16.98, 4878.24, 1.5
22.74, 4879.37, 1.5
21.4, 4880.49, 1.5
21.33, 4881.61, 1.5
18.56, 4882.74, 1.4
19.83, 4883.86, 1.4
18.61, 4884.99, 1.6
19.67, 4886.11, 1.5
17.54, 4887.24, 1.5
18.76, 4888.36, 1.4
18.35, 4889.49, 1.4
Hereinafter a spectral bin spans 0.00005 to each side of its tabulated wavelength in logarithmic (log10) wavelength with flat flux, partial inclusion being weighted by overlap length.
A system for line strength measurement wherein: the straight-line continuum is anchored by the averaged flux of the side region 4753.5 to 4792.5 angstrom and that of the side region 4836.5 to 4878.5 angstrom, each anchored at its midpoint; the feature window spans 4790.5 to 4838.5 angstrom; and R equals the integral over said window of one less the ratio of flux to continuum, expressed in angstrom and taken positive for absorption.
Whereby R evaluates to -2.8 angstrom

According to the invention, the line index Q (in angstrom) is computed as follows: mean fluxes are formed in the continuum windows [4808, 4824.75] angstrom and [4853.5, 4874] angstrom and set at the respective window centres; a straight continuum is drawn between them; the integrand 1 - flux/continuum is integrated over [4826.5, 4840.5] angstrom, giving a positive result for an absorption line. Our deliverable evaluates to 1.0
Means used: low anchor 20.8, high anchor 19.9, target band 18.9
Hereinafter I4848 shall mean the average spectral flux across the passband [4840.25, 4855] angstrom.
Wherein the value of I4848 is 20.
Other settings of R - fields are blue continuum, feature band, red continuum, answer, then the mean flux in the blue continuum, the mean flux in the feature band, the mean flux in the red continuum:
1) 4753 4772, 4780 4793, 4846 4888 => 1.8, 19.2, 16.7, 20.1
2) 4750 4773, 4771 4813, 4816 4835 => 1.9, 19.4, 18.7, 19.9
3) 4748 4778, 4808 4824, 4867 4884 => -0.9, 19.3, 20.9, 20.2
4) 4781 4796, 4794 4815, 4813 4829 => -1.8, 17.6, 20.6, 20.5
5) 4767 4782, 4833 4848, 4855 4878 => 0.1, 17.3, 19.3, 20.2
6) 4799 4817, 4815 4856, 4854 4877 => 1.1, 20.7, 19.9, 20.1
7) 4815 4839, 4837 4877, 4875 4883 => 0.5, 19.9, 20.1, 20.7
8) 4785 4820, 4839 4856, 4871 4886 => 0.2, 20.1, 19.9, 20.1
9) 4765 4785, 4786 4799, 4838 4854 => -0.9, 17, 19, 19.9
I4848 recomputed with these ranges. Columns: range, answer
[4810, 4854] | 19.9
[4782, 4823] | 19.8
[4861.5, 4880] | 20.2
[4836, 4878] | 20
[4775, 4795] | 17.1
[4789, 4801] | 19.6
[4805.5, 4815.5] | 20.8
